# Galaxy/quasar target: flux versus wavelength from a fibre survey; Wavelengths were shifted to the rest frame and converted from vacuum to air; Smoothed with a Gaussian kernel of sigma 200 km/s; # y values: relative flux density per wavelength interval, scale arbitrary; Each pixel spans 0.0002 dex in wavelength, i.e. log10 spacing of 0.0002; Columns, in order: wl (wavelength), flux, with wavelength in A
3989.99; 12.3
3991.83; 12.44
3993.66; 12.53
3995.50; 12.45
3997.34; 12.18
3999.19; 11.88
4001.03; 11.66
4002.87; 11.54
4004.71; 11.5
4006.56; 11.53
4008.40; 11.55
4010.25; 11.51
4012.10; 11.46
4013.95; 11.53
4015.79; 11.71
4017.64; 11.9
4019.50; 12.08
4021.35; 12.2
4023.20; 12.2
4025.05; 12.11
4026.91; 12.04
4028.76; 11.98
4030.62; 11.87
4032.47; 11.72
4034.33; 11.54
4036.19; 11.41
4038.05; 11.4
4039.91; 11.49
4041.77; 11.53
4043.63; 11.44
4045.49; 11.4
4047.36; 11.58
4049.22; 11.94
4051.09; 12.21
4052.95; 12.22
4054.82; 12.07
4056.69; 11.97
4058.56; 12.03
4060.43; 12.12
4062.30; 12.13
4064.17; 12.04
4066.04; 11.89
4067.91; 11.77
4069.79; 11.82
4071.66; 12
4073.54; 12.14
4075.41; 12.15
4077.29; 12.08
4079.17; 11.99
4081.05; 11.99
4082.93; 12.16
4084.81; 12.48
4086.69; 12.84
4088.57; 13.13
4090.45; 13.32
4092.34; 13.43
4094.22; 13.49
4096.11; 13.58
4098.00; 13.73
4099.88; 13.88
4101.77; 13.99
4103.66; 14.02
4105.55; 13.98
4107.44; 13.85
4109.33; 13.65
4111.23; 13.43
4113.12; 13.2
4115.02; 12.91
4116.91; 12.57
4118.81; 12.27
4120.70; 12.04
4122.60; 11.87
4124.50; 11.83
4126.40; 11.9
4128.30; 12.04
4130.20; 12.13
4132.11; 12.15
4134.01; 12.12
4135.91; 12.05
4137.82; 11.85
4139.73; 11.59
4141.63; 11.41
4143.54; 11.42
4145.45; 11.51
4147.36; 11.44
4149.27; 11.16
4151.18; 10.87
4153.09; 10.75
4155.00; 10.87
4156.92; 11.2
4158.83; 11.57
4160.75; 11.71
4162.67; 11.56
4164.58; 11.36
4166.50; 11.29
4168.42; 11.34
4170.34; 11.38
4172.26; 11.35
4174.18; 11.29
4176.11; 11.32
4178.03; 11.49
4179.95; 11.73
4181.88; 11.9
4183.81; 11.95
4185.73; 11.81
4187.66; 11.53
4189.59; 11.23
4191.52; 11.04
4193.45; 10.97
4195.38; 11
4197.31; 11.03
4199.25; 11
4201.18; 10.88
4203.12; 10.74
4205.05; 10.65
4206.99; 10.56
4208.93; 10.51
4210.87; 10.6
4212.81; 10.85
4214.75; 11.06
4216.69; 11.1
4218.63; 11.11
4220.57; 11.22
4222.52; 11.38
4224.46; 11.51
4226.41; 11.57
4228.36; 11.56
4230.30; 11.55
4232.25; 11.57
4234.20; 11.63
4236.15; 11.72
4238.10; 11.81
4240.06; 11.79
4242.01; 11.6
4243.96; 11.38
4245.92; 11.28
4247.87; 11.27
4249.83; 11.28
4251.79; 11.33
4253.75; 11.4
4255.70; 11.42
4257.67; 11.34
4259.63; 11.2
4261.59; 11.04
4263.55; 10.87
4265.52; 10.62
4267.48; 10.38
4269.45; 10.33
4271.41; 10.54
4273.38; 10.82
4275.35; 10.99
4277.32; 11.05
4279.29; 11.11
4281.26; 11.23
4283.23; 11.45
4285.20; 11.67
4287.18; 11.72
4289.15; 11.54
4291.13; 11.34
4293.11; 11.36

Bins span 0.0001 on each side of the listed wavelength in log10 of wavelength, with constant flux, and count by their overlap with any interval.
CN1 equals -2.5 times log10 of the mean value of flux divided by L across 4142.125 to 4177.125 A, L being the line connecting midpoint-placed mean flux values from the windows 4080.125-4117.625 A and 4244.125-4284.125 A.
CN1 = 0.11 mag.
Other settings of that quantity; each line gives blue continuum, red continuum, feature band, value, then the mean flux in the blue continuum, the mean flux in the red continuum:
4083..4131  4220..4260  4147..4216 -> 0.089 mag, 13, 11.5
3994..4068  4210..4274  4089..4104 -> -0.173 mag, 11.8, 11.2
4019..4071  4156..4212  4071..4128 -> -0.110 mag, 11.9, 11.2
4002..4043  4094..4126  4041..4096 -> 0.024 mag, 11.7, 13.2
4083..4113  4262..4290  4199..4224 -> 0.095 mag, 13.5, 11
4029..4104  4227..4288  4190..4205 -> 0.061 mag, 12.3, 11.3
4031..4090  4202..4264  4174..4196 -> 0.000 mag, 12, 11.2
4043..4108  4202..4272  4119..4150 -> 0.022 mag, 12.5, 11.2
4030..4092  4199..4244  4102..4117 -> -0.151 mag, 12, 11.2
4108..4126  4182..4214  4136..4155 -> 0.069 mag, 12.6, 11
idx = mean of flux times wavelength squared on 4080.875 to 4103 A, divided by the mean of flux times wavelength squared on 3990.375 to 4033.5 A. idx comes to 1.2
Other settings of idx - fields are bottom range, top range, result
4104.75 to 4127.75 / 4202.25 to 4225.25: 0.90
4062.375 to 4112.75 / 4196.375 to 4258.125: 0.93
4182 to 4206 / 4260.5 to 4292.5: 1.03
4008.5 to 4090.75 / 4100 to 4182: 1.05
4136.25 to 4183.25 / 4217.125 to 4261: 1.04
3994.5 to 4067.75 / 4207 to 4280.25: 1.05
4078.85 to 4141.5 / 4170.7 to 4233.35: 0.92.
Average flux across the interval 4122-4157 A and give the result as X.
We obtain 11.6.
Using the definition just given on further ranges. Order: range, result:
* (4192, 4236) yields 11.1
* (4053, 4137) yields 12.6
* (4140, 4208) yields 11.3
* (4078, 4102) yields 13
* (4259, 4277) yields 10.8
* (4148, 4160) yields 11.1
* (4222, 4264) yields 11.4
